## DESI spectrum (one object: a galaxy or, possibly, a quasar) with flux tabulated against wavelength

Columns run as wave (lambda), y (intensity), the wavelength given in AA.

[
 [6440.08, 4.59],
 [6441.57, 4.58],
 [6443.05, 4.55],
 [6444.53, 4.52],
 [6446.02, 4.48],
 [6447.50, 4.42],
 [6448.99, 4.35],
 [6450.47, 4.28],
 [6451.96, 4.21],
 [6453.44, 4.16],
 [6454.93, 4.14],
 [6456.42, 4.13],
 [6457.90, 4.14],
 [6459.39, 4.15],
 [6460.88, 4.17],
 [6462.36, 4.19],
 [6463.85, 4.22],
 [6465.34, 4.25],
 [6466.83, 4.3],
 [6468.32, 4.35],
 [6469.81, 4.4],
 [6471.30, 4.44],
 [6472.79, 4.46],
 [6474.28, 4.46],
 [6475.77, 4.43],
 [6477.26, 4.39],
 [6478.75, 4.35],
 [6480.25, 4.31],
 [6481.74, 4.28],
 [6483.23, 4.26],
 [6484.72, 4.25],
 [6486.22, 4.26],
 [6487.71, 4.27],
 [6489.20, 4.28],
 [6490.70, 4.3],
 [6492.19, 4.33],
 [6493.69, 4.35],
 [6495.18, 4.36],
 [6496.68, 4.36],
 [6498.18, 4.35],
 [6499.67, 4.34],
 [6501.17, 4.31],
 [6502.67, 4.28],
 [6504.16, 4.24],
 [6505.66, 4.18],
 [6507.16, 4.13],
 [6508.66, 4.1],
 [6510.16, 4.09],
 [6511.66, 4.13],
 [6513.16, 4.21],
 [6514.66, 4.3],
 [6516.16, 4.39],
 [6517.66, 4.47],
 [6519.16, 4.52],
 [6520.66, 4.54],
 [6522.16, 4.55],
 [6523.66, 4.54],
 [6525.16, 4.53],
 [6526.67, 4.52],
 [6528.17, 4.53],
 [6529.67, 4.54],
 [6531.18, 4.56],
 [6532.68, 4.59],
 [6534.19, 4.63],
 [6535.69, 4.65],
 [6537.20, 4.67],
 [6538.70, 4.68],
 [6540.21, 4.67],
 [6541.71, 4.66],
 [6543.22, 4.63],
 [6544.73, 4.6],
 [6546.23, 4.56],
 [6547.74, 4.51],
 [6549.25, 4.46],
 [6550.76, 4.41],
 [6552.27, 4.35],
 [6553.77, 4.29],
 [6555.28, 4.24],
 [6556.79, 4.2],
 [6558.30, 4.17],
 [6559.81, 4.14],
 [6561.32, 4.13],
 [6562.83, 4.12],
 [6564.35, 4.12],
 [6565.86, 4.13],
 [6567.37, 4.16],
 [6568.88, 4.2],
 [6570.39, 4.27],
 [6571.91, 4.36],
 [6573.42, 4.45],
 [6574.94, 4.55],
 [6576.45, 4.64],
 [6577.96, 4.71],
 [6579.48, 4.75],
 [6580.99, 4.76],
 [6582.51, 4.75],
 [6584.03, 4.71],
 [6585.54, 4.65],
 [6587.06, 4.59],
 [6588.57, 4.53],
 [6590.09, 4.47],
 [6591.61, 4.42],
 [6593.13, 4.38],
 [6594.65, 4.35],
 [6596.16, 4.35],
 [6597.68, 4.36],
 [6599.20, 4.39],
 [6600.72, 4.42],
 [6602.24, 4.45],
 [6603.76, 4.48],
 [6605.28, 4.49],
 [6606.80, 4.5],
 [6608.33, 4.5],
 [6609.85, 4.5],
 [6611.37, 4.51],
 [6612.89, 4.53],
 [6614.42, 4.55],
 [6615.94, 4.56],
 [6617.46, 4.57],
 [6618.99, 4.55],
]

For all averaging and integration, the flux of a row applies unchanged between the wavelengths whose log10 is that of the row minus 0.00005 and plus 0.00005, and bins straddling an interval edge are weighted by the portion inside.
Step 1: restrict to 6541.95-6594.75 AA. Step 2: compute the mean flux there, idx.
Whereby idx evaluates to 4.42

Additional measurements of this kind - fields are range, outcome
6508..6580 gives 4.42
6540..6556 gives 4.49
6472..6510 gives 4.3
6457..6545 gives 4.38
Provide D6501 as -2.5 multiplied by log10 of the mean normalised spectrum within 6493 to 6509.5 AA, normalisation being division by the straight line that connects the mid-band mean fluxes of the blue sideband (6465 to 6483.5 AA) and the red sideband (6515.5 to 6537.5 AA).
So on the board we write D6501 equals 0.05 mag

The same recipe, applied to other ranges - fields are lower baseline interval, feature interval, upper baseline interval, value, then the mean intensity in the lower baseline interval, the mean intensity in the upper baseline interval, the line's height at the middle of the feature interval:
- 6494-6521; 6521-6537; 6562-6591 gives -0.05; 4.29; 4.47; 4.35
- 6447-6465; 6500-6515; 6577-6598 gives 0.04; 4.21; 4.56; 4.35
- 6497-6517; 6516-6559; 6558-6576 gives -0.07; 4.24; 4.24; 4.24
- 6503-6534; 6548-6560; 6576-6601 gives 0.04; 4.39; 4.54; 4.47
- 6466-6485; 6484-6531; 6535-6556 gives 0.02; 4.36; 4.53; 4.44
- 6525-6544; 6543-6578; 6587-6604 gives 0.05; 4.6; 4.43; 4.53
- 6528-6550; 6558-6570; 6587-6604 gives 0.09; 4.6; 4.43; 4.52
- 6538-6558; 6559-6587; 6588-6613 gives 0.01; 4.47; 4.45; 4.46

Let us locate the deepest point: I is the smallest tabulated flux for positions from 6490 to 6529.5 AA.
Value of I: 4.09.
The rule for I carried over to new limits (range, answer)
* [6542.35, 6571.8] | 4.12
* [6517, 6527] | 4.47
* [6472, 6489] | 4.25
